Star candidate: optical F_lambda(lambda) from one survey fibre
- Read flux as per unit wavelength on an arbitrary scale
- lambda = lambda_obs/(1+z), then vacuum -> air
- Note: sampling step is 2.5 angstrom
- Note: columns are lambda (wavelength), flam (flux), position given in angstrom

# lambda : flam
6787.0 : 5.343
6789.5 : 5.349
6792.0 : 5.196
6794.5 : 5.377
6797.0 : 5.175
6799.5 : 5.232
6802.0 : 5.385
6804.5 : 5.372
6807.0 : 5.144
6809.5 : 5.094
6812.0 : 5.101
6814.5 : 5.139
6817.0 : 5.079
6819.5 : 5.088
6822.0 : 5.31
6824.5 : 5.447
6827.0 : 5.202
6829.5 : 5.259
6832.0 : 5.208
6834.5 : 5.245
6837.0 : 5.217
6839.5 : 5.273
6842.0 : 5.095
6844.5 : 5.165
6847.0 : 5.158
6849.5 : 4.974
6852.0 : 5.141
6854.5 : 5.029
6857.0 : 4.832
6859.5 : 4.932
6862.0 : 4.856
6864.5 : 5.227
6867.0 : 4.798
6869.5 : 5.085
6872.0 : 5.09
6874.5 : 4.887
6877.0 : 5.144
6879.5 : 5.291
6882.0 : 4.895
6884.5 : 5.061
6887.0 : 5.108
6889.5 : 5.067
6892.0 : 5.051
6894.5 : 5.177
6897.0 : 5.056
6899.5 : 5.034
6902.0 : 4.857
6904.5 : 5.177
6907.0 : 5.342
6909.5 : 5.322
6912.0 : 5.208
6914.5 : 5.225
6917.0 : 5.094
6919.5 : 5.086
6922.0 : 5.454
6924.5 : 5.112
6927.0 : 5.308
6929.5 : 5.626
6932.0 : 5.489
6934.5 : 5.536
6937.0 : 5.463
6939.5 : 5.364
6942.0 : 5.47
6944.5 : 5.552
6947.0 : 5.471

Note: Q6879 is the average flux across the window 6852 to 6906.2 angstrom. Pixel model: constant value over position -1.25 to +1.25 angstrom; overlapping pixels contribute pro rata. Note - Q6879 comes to 5.04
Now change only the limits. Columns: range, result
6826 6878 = 5.09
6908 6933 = 5.29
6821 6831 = 5.3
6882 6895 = 5.07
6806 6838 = 5.2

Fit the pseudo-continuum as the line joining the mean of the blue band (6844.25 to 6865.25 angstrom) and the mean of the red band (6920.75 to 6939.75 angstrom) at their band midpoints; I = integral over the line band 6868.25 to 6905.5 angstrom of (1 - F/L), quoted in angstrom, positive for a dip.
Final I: 0.9 angstrom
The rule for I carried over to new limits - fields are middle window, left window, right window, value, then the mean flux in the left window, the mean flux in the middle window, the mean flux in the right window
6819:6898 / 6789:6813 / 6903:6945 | 2.7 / 5.24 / 5.11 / 5.34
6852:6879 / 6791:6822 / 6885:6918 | 0.8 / 5.2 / 5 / 5.13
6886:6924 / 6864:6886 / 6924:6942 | 0.7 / 5.05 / 5.15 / 5.43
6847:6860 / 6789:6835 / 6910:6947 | 0.7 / 5.23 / 5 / 5.36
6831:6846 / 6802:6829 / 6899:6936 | 0.1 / 5.21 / 5.2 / 5.26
